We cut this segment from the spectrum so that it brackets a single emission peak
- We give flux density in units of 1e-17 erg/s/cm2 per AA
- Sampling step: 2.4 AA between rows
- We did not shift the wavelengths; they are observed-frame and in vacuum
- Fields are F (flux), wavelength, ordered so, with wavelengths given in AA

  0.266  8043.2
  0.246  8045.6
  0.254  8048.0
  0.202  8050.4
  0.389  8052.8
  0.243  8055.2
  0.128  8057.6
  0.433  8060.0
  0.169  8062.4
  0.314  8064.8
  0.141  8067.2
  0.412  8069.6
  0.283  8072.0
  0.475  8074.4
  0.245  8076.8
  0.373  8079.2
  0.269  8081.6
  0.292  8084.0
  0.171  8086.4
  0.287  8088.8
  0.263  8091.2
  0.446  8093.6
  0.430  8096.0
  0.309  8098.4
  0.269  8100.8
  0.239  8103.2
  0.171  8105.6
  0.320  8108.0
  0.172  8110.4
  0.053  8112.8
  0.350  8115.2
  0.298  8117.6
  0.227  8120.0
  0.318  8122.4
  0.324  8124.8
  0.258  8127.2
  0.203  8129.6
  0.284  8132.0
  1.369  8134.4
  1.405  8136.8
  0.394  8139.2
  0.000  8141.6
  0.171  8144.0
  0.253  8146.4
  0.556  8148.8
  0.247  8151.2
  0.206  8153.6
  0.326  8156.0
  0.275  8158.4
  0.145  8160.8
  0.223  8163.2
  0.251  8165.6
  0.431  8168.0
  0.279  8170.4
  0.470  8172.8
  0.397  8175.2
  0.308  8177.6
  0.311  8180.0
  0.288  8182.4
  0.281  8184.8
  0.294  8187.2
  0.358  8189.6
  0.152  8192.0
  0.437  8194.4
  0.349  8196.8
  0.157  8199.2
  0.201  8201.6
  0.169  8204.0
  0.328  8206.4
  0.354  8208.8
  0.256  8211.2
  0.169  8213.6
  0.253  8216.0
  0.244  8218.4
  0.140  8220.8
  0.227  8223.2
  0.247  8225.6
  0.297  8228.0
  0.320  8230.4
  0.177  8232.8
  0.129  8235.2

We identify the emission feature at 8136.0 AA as H-gamma 4340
